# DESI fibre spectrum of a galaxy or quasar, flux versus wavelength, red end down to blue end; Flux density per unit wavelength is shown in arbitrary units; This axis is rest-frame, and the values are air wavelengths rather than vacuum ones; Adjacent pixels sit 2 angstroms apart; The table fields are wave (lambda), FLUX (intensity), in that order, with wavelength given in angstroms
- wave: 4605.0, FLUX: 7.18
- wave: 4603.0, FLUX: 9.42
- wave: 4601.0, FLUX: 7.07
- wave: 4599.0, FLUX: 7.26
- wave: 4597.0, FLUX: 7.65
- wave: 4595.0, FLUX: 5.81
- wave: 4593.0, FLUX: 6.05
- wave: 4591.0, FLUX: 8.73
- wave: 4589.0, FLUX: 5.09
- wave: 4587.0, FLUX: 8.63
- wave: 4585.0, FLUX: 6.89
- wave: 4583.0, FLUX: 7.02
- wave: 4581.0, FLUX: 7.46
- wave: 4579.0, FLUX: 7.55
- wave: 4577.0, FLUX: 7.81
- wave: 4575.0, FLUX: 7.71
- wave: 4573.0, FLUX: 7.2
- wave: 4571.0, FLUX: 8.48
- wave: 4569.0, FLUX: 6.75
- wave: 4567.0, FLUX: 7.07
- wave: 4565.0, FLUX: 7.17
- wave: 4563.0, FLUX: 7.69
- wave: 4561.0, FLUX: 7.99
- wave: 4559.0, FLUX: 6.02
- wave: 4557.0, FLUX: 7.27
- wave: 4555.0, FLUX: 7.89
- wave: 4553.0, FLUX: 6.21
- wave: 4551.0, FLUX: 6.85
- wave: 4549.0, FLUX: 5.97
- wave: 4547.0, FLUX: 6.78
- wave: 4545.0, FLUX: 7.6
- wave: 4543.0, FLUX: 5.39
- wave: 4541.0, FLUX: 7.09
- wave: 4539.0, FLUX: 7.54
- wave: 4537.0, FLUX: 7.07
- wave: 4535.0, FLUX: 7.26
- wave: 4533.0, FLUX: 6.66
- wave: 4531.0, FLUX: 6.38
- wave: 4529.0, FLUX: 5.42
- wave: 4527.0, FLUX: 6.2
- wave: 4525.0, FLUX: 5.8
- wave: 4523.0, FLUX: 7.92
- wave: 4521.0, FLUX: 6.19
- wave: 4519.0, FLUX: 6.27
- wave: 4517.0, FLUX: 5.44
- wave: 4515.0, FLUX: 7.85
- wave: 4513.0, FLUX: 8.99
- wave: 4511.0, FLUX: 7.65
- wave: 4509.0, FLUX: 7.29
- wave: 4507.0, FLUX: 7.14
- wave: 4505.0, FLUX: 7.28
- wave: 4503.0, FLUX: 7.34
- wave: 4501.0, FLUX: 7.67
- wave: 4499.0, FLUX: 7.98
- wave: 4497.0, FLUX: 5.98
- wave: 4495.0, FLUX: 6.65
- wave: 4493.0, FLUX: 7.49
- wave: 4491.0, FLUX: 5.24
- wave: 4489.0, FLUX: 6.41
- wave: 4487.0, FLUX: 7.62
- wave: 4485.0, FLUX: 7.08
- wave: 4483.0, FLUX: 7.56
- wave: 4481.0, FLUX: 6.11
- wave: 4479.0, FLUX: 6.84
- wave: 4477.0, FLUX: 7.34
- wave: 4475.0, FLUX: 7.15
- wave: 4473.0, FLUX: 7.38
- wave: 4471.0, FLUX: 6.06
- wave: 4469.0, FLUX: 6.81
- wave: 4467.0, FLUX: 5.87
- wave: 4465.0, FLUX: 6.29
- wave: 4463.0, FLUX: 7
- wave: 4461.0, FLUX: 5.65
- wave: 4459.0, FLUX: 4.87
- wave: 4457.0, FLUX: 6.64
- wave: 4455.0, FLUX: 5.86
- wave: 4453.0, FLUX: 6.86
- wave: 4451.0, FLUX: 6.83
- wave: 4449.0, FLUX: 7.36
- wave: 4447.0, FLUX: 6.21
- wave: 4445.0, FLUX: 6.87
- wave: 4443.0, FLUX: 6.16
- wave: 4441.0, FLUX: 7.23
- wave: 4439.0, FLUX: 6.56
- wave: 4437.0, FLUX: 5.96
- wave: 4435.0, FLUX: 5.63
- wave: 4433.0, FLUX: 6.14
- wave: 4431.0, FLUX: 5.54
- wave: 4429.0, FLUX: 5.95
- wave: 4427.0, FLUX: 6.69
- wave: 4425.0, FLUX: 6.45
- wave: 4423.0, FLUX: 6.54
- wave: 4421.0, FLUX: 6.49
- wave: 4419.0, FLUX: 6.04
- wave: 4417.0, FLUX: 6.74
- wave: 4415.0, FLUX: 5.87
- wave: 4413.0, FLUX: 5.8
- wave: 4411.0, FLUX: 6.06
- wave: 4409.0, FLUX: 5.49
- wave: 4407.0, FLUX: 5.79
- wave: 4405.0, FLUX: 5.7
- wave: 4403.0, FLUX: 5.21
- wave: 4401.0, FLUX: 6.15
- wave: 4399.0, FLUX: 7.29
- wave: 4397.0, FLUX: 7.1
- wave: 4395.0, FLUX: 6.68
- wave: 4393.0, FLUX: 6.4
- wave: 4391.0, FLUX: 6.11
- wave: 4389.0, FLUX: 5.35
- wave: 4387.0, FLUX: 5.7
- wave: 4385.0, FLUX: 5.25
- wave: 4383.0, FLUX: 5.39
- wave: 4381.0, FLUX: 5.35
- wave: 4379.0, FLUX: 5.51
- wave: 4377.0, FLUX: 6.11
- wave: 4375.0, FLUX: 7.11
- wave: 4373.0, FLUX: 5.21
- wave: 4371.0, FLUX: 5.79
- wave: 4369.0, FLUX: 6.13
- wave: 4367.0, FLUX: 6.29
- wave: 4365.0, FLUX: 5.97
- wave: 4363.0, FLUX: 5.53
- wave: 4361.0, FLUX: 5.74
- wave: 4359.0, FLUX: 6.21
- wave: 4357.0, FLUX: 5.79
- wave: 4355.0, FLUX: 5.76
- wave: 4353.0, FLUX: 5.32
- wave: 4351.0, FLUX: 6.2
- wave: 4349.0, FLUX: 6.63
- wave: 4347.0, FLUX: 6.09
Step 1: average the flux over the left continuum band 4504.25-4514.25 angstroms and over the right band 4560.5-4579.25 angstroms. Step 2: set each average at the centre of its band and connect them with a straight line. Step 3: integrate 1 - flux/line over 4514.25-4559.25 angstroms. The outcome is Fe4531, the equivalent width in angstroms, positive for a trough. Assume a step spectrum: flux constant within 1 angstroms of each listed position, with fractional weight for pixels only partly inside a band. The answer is 5.6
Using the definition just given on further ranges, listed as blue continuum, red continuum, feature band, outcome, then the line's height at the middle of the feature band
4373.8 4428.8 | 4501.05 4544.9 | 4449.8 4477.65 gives 0.1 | 6.5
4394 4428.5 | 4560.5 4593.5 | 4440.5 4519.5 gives -1.1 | 6.71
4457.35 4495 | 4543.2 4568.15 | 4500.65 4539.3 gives -0.8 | 6.81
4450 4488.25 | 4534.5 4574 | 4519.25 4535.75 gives 1.1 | 6.92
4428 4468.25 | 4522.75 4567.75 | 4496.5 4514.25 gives -2.5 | 6.6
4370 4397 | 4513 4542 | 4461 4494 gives -1.5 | 6.44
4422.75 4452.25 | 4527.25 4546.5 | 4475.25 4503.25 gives -1.7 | 6.56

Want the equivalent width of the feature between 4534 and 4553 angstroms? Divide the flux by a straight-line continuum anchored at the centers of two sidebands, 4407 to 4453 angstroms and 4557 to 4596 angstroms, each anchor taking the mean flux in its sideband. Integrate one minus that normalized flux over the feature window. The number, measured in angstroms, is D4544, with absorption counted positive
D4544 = 0.6 angstroms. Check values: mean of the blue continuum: 6.3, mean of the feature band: 6.81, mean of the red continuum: 7.22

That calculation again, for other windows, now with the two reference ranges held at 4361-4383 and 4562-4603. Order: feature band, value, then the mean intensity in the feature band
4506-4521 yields -0.7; 7.16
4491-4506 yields -0.7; 7.07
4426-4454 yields -0.4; 6.43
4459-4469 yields 0.6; 6.13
